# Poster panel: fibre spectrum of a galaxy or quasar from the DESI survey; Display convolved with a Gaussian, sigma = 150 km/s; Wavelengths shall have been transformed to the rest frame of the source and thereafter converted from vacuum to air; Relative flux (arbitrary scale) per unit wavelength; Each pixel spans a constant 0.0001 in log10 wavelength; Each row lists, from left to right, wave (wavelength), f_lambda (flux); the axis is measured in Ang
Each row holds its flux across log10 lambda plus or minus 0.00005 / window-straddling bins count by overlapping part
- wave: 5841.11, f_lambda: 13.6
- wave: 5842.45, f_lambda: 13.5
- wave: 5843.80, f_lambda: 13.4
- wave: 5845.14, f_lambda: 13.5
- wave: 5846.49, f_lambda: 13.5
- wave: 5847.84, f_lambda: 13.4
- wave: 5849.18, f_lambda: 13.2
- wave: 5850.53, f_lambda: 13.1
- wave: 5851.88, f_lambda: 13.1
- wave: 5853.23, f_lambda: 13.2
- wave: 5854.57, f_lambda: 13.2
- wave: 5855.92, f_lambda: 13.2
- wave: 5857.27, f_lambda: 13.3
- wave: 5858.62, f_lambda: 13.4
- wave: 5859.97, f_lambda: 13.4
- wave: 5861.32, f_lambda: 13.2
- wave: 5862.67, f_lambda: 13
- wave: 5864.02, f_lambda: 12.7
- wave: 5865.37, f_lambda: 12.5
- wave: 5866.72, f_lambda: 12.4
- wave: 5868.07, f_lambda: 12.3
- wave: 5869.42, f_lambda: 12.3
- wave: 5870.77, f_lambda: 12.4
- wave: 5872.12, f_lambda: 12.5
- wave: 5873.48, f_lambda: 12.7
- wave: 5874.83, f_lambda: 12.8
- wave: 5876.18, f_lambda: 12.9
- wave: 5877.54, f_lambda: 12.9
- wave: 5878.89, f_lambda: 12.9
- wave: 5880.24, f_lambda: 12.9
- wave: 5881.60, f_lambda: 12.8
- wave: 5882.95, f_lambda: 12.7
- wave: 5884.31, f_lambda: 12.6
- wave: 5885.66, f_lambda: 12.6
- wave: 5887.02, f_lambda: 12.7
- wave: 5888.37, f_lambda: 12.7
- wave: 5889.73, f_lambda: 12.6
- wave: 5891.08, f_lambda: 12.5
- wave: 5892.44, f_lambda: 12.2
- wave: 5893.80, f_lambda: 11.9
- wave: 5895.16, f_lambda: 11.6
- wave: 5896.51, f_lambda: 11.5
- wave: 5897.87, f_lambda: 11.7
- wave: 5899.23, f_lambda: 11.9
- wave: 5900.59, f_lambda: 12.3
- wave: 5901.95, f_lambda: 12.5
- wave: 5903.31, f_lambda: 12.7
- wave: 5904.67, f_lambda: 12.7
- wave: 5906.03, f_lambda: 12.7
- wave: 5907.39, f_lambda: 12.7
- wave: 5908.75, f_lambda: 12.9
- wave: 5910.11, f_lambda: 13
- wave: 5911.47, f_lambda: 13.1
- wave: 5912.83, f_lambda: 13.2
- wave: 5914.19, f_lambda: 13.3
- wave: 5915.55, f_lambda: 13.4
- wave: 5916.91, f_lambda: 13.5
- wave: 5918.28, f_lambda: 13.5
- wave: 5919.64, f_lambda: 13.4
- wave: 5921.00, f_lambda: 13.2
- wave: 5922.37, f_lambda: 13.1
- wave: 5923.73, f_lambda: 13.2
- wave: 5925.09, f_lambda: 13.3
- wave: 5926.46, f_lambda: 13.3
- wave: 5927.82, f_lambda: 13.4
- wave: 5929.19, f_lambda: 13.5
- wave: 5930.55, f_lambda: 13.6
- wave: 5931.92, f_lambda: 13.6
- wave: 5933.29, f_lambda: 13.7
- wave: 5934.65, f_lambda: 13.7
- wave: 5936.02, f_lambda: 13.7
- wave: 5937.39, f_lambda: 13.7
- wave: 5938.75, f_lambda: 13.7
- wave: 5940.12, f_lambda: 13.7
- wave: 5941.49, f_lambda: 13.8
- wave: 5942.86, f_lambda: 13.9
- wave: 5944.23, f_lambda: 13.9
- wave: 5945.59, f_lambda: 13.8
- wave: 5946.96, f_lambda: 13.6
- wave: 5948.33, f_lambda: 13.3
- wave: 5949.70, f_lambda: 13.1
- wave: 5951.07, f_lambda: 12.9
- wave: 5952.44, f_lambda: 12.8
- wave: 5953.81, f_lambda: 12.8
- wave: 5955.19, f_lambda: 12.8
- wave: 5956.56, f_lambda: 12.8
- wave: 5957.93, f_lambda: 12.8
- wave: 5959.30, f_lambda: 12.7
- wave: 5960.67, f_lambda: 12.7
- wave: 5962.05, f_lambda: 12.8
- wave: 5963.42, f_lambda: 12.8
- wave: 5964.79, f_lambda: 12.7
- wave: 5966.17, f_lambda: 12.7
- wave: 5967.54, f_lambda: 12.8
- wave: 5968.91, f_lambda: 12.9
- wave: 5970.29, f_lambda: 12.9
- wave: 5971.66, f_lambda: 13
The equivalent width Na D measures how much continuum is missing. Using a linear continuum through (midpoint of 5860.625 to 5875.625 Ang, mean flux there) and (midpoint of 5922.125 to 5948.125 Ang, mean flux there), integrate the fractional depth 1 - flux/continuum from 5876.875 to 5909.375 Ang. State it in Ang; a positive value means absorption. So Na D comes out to 1.3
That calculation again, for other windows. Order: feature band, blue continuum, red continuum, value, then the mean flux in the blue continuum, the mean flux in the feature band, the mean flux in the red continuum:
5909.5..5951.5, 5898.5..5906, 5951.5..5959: -2.8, 12.4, 13.5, 12.8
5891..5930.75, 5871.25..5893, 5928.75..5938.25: 1.2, 12.7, 12.8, 13.7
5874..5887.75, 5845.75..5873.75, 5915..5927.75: 0.3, 13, 12.8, 13.3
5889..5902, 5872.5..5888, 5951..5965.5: 0.7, 12.8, 12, 12.8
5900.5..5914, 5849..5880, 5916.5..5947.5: 0.5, 12.9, 12.8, 13.6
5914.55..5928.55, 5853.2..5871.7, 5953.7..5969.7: -0.6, 12.9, 13.3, 12.8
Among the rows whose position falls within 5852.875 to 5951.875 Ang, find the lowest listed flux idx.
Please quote 11.5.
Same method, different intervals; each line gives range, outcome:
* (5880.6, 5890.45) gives 12.6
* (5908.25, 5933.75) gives 12.9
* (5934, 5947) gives 13.6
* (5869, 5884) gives 12.3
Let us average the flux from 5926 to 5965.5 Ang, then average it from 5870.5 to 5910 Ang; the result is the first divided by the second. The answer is 1.06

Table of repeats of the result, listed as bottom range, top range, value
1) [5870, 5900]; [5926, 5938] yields 1.09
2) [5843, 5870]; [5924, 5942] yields 1.04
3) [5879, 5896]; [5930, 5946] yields 1.10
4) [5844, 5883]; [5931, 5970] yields 1.02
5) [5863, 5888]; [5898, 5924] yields 1.02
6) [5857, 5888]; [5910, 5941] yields 1.05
